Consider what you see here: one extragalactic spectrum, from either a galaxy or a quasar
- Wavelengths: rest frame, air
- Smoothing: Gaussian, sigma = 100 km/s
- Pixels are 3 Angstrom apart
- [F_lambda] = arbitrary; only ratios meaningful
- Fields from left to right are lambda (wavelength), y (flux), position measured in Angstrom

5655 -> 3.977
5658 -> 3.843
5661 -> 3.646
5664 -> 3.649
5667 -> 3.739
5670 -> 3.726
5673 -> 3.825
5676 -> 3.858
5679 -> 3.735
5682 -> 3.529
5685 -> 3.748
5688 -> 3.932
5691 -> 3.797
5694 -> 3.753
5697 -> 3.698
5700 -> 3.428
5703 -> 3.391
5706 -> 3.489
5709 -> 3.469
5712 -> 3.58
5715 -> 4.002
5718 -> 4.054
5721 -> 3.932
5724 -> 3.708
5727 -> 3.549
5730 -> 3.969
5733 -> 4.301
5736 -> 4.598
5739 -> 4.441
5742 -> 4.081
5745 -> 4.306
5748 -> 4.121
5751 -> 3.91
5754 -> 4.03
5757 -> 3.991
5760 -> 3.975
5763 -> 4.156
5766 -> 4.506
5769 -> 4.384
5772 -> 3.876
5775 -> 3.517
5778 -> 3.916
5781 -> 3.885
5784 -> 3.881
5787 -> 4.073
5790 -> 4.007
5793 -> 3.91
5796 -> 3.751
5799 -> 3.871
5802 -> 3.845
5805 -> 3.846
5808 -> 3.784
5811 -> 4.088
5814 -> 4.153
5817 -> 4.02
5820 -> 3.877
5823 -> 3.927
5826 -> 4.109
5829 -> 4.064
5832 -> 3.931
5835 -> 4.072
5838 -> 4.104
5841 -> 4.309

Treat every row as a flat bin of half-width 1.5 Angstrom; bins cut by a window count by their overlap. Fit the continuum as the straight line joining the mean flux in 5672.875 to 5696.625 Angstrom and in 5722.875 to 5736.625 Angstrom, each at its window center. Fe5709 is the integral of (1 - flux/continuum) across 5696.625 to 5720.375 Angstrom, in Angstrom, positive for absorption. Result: 1.48 Angstrom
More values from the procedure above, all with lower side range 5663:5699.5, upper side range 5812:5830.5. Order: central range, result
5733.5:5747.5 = -1.72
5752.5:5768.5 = -1.00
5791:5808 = 0.59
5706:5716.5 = 0.41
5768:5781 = 0.10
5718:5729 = 0.12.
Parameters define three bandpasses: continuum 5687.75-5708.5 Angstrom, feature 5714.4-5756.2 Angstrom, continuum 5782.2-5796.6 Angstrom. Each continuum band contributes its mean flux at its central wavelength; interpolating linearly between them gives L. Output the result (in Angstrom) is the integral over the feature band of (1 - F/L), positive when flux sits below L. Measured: -3.6 Angstrom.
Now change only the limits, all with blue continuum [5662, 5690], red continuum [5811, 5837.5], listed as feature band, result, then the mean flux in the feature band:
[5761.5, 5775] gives -0.8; 4.15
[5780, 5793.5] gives 0.0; 3.96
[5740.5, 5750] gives -0.7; 4.16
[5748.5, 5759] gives -0.3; 3.99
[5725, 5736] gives -0.5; 4.02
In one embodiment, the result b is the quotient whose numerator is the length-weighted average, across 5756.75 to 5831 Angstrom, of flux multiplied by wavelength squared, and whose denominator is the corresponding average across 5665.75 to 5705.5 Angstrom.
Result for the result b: 1.12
